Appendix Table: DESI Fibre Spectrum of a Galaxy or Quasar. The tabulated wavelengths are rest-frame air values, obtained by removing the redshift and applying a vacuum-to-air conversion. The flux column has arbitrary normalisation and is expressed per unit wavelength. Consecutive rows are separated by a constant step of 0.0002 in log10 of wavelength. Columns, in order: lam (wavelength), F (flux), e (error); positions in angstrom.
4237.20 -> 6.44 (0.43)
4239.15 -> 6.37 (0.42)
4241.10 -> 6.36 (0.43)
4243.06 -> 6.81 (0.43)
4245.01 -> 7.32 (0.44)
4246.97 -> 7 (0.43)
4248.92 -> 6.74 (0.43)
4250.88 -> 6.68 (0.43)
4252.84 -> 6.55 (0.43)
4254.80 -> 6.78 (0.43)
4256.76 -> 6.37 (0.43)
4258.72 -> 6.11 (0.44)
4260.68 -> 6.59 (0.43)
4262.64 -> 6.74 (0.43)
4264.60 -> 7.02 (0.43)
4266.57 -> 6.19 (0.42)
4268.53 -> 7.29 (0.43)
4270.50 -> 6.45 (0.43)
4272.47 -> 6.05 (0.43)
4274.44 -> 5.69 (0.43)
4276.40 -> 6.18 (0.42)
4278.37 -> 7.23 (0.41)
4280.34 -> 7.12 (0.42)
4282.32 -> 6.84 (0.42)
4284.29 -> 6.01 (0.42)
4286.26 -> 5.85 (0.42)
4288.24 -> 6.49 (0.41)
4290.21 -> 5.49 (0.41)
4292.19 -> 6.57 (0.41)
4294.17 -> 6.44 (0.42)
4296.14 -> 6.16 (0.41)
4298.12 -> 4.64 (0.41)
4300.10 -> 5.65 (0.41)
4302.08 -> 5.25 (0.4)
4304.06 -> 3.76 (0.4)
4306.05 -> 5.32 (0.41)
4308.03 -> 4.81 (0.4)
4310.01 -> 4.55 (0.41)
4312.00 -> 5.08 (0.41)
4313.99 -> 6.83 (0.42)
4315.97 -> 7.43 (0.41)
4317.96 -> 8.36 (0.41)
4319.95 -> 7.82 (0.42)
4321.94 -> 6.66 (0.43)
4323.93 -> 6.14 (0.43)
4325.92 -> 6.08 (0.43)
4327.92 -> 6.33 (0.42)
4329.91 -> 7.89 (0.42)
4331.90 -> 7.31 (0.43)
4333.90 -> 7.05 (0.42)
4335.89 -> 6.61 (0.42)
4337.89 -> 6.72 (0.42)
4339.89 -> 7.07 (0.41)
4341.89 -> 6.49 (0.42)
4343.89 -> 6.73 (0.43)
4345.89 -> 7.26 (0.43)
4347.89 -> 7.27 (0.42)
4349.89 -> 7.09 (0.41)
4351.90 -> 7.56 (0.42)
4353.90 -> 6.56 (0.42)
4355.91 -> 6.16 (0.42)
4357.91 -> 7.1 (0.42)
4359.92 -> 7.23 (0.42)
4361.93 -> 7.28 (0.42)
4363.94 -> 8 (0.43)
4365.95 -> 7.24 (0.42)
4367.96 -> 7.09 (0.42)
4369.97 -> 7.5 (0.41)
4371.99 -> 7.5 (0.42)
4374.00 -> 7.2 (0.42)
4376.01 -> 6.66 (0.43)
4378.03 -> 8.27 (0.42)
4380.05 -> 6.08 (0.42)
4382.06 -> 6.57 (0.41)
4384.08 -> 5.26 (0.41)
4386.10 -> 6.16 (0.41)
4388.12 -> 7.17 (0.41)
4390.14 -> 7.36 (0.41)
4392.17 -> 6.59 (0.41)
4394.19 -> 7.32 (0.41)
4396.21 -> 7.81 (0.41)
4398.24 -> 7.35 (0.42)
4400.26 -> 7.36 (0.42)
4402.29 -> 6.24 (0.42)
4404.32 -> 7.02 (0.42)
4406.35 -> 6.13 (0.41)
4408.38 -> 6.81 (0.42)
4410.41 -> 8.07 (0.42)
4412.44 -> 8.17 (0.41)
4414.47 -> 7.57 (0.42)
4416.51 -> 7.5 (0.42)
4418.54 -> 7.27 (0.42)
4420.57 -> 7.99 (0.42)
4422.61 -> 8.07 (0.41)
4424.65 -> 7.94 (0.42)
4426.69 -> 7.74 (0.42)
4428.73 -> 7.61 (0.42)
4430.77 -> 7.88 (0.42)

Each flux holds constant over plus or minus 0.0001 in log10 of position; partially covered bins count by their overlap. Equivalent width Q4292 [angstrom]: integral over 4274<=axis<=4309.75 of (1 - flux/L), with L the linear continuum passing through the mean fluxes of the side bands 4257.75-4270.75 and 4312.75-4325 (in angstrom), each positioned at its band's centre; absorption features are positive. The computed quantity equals 5.5 angstrom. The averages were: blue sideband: 6.64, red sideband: 7.16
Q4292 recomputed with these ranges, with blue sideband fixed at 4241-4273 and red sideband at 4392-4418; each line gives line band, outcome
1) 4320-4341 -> 0.37 angstrom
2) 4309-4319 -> 0.64 angstrom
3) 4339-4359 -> 0.28 angstrom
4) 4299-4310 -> 3.11 angstrom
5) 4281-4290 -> 0.69 angstrom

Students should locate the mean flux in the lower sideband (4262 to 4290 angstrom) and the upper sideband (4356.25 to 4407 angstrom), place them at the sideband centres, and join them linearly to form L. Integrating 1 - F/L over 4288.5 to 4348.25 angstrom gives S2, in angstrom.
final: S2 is 3.40 angstrom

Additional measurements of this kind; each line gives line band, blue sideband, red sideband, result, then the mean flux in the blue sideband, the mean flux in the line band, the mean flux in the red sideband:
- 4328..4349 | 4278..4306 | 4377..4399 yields -2.04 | 5.91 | 7.01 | 6.9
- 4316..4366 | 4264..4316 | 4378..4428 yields -4.06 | 5.98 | 7.04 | 7.17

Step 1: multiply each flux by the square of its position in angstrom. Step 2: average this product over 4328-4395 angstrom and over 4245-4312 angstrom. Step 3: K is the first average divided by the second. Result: 1.19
